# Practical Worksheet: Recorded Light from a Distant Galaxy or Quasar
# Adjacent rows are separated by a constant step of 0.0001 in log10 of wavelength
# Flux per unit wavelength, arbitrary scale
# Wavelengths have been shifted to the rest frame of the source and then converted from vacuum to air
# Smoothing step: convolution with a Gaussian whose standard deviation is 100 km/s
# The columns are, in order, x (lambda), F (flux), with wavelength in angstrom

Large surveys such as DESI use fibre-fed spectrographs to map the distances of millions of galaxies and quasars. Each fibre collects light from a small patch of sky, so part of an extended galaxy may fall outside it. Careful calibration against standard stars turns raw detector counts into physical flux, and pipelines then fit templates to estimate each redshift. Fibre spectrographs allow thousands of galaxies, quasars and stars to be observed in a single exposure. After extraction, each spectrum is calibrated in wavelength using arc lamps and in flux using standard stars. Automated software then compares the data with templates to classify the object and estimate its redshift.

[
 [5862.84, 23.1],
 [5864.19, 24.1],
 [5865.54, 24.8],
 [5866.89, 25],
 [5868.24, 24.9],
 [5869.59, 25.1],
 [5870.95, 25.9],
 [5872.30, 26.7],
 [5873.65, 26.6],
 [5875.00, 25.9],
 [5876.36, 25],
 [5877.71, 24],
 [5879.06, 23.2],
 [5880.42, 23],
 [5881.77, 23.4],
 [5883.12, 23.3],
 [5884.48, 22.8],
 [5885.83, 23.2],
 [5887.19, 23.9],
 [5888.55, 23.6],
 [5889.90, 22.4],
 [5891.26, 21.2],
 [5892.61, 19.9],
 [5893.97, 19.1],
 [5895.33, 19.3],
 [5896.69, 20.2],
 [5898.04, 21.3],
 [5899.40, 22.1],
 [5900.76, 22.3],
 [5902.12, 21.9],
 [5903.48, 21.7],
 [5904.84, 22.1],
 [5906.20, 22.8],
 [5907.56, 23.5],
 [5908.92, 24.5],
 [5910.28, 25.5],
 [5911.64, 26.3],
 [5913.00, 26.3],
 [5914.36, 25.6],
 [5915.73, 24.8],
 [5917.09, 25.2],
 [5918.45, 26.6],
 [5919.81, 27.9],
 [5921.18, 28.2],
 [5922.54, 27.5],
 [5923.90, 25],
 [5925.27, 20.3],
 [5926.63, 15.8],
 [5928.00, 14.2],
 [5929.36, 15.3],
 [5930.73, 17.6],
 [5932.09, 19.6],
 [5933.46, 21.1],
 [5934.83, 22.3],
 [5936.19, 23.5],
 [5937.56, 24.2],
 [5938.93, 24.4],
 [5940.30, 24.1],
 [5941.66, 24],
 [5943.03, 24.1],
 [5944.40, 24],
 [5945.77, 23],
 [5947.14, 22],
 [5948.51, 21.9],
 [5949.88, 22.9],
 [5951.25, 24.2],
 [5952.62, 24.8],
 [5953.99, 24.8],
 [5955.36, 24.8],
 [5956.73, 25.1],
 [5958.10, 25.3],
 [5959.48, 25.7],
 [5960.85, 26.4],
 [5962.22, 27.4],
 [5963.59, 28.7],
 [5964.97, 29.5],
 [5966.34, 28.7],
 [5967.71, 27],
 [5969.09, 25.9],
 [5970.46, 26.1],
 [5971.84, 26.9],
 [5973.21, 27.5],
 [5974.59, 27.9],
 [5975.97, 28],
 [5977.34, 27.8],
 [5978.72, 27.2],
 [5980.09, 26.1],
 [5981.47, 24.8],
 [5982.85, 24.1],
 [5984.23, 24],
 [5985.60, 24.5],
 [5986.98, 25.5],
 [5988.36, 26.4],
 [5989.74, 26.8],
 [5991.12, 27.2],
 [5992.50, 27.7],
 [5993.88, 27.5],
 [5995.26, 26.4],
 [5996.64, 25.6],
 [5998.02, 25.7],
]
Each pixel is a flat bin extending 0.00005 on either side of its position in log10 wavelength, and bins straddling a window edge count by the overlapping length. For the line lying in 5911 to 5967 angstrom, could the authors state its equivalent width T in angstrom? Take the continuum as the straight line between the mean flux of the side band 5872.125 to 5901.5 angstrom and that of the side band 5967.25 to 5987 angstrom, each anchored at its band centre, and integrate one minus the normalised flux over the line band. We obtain 1.8 angstrom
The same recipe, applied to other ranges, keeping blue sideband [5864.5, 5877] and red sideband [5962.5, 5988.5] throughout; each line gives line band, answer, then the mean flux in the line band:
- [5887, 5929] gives 4.9 angstrom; 22.9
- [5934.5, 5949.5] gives 1.6 angstrom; 23.4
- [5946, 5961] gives 1.2 angstrom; 24.2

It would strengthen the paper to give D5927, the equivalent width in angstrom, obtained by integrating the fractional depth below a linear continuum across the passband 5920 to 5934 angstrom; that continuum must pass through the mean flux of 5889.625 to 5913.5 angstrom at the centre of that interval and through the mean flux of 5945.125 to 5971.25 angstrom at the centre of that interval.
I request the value 1.8 angstrom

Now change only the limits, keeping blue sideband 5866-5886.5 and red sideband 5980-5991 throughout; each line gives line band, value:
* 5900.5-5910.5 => 0.72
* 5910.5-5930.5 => 1.16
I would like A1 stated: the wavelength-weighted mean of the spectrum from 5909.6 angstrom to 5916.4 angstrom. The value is 25.7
